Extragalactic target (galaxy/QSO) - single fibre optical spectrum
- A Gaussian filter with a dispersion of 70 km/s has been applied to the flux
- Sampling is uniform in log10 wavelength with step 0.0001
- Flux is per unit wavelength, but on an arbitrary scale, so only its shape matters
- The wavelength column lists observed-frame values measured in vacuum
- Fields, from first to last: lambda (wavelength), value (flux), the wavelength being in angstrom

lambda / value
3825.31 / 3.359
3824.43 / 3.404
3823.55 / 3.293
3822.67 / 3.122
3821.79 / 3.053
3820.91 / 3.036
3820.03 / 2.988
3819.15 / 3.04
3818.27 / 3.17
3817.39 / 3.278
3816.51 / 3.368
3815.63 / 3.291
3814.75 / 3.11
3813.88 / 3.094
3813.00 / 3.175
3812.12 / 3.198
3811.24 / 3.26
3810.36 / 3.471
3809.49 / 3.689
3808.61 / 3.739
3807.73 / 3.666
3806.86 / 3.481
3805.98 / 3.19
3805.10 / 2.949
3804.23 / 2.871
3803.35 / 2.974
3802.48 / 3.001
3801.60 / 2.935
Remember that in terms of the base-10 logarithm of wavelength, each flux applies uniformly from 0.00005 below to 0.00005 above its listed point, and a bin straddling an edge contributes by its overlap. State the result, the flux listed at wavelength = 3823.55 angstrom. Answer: 3.293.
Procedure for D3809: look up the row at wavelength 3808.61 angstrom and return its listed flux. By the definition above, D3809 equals 3.739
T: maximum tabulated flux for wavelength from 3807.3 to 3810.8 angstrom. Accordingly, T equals 3.739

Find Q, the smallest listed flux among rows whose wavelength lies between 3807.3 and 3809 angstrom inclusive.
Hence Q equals 3.666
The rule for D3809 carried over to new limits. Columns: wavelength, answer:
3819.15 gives 3.04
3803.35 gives 2.974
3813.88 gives 3.094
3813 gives 3.175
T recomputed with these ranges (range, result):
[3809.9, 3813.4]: 3.471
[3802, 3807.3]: 3.481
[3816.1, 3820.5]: 3.368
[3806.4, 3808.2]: 3.666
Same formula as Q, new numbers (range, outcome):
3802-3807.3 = 2.871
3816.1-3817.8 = 3.278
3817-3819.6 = 3.04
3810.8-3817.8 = 3.094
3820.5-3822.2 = 3.036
